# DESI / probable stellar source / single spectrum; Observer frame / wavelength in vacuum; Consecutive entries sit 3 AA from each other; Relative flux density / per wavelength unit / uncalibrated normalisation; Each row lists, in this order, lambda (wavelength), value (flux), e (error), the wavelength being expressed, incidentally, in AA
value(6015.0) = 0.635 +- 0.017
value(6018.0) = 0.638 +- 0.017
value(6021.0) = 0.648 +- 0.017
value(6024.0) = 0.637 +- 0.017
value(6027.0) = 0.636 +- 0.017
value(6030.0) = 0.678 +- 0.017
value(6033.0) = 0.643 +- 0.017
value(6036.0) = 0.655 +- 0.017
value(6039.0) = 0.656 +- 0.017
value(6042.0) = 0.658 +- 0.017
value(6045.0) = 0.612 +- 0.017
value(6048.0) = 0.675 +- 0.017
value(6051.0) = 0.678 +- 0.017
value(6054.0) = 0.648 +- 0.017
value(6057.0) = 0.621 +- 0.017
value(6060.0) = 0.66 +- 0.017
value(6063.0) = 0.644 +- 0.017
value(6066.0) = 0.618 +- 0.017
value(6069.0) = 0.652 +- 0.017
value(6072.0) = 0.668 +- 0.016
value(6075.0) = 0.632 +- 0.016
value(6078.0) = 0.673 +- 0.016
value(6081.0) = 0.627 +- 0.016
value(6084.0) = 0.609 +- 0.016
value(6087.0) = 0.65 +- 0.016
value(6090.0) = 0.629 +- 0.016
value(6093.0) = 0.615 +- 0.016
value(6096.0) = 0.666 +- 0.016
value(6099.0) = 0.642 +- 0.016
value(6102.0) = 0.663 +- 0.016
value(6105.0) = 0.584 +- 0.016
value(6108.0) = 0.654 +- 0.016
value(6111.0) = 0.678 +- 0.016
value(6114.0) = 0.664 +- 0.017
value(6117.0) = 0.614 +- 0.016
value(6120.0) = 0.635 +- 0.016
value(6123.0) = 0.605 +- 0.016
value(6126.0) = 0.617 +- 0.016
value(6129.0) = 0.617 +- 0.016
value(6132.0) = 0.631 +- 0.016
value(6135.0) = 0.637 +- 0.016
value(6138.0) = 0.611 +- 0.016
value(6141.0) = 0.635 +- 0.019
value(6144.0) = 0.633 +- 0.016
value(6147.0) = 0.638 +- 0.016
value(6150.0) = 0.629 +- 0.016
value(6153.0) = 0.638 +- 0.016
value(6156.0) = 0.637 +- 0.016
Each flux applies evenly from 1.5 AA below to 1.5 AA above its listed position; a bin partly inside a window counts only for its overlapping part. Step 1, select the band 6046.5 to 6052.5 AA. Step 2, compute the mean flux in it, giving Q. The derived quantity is 0.677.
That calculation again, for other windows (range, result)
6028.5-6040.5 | 0.658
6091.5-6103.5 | 0.646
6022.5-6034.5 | 0.648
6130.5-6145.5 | 0.629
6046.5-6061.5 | 0.656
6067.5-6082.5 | 0.65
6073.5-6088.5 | 0.638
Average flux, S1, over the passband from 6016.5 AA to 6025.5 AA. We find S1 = 0.641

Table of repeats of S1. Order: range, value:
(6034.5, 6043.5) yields 0.656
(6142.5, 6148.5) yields 0.636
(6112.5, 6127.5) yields 0.627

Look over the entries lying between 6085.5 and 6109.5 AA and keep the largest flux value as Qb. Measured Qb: 0.666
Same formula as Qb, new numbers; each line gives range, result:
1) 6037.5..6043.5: 0.658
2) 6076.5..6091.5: 0.673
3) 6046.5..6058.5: 0.678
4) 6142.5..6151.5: 0.638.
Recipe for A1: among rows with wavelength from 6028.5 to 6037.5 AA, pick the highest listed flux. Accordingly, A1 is 0.678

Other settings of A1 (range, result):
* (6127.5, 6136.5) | 0.637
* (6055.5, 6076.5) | 0.668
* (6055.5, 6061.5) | 0.66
